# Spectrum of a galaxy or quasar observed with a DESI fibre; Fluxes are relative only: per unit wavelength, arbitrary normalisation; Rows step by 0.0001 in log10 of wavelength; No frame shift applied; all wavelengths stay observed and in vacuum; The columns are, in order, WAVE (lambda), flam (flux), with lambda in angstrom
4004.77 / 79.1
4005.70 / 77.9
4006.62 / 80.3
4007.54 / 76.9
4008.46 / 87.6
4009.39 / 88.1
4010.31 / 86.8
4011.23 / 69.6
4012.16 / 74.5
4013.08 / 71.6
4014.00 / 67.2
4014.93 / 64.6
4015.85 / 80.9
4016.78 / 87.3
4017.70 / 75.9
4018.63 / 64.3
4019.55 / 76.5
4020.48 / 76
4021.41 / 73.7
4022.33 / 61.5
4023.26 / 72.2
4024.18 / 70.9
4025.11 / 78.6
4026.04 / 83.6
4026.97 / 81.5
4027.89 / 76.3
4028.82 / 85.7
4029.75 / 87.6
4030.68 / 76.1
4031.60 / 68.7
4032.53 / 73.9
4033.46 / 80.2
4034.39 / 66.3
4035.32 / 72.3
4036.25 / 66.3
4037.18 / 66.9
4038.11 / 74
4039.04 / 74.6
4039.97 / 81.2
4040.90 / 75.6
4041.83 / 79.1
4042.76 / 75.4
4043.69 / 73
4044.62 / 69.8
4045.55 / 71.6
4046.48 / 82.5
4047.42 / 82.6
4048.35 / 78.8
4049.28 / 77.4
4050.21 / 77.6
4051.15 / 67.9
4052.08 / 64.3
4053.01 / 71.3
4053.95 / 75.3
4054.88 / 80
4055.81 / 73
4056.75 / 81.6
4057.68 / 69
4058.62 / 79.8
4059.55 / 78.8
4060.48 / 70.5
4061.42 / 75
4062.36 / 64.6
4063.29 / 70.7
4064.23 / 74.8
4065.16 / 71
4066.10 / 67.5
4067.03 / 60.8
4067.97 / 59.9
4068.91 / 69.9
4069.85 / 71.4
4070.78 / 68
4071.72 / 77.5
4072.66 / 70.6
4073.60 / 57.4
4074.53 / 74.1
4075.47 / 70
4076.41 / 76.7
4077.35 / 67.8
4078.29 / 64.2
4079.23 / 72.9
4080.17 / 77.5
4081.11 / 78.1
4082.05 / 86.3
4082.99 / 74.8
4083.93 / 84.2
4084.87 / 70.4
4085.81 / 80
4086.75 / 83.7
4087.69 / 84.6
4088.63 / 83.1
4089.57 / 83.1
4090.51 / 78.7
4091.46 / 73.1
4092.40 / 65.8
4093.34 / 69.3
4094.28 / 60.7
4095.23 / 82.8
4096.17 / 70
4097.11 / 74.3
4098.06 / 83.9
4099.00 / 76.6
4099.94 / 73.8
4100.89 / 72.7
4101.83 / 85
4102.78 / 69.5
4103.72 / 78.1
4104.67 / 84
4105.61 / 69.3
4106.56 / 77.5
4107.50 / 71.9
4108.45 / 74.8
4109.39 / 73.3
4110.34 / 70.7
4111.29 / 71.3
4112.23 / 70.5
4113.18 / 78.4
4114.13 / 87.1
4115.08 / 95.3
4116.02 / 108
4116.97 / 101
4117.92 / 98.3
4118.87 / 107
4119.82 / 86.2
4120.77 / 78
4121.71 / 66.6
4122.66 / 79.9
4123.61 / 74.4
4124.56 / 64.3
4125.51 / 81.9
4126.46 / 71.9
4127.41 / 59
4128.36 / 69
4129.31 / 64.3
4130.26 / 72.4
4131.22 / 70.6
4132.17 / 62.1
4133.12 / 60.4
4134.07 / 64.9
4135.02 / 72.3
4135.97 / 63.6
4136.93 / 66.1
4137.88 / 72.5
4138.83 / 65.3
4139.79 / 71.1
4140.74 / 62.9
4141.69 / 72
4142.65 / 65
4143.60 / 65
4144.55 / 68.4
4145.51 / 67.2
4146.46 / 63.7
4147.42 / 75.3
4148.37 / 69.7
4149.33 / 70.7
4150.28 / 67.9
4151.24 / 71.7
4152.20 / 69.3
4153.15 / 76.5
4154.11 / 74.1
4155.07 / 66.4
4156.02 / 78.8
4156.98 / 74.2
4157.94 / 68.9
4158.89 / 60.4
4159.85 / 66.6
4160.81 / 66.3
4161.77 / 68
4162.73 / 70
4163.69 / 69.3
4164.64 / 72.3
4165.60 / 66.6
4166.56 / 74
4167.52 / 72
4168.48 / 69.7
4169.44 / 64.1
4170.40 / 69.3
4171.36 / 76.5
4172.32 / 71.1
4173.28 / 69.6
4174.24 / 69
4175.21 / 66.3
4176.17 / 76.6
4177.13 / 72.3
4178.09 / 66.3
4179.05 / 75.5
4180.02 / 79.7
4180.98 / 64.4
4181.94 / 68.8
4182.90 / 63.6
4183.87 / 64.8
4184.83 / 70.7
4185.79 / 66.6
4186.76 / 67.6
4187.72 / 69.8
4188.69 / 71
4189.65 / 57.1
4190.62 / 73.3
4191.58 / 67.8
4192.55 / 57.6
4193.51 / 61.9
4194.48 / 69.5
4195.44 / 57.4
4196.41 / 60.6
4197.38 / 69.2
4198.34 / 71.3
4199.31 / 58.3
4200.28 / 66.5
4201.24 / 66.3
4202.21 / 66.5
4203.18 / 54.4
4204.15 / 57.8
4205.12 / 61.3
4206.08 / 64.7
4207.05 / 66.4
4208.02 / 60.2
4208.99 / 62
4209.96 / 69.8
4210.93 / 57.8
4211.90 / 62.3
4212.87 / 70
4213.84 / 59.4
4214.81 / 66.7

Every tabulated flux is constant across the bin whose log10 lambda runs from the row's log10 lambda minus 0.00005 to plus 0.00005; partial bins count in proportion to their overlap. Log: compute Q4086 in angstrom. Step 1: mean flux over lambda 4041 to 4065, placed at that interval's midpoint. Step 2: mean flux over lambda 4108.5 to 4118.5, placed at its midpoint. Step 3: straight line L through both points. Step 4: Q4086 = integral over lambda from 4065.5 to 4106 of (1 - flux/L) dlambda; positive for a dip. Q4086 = 3.2 angstrom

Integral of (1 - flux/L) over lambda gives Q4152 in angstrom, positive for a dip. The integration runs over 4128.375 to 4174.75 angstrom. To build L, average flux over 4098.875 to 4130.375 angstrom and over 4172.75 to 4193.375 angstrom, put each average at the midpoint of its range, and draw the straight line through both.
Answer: 2.5 angstrom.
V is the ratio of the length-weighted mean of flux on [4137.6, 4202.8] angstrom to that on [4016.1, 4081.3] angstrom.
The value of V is 0.93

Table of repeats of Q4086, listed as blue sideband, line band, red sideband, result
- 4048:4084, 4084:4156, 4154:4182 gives -3.2 angstrom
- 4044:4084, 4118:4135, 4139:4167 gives -0.7 angstrom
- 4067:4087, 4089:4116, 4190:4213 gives -2.1 angstrom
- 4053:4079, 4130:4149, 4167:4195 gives 0.6 angstrom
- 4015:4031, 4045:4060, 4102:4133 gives 0.2 angstrom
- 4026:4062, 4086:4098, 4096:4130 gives 0.2 angstrom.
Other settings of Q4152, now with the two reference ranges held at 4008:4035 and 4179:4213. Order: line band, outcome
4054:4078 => 0.68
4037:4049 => -0.20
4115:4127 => -2.62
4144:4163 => -0.52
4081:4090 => -1.11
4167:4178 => -0.63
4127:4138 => 0.45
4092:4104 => -0.46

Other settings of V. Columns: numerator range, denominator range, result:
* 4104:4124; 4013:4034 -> 1.09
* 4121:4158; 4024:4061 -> 0.92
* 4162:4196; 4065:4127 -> 0.90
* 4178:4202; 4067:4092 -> 0.90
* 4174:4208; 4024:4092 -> 0.89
